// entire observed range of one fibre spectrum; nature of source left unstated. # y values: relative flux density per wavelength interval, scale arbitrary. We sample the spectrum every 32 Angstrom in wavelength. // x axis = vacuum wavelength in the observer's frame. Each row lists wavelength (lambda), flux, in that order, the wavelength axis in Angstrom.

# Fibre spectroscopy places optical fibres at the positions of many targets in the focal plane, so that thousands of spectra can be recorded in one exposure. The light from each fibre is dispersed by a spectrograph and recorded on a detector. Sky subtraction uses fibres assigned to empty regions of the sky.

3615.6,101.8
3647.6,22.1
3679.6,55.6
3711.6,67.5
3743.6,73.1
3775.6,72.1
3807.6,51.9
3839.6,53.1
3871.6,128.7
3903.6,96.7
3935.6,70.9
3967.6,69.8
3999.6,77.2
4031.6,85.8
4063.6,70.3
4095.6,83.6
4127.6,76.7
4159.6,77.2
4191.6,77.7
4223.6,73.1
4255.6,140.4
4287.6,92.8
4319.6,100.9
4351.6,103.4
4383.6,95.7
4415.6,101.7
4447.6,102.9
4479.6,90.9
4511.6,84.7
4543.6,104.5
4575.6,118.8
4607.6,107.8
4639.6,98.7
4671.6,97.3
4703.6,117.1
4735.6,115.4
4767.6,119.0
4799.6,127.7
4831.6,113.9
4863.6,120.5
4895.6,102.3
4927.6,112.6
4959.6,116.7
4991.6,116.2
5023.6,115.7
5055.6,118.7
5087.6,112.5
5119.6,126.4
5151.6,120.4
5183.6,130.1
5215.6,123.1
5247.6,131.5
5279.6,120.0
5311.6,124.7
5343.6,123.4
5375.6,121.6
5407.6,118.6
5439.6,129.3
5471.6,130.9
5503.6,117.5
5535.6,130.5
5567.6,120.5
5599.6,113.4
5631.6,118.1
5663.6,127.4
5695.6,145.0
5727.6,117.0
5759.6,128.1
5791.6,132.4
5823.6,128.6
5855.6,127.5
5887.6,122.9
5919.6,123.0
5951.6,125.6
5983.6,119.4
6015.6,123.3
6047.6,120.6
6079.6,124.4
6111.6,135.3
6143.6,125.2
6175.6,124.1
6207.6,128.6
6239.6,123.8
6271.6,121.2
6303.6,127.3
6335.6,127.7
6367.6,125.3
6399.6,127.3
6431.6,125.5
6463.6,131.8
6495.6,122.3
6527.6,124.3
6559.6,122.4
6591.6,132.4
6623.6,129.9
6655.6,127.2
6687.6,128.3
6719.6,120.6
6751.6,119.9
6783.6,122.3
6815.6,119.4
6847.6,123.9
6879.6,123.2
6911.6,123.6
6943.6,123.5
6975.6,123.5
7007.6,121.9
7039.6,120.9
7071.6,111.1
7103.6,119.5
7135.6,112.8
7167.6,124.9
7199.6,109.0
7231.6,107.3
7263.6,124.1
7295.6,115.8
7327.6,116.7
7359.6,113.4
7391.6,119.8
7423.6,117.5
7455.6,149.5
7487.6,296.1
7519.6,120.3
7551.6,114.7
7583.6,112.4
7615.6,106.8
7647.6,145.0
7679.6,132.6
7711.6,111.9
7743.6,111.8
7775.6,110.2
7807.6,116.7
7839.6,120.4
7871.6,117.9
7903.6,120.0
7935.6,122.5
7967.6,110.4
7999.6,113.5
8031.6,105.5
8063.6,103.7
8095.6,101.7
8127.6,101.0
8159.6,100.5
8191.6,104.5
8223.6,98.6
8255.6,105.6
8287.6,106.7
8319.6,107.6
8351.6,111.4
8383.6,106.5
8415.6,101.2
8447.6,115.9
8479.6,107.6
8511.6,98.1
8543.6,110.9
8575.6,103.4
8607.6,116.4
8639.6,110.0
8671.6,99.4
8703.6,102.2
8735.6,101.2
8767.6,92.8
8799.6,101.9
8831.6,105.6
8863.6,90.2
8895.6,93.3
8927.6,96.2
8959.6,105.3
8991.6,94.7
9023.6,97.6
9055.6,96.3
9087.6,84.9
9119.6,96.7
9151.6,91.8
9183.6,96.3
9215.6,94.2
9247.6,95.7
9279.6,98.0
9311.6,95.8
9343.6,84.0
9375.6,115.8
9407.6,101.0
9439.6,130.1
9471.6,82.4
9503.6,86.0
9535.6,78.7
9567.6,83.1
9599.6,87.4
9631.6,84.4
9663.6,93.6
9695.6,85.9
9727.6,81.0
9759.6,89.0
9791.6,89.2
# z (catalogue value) 0.139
